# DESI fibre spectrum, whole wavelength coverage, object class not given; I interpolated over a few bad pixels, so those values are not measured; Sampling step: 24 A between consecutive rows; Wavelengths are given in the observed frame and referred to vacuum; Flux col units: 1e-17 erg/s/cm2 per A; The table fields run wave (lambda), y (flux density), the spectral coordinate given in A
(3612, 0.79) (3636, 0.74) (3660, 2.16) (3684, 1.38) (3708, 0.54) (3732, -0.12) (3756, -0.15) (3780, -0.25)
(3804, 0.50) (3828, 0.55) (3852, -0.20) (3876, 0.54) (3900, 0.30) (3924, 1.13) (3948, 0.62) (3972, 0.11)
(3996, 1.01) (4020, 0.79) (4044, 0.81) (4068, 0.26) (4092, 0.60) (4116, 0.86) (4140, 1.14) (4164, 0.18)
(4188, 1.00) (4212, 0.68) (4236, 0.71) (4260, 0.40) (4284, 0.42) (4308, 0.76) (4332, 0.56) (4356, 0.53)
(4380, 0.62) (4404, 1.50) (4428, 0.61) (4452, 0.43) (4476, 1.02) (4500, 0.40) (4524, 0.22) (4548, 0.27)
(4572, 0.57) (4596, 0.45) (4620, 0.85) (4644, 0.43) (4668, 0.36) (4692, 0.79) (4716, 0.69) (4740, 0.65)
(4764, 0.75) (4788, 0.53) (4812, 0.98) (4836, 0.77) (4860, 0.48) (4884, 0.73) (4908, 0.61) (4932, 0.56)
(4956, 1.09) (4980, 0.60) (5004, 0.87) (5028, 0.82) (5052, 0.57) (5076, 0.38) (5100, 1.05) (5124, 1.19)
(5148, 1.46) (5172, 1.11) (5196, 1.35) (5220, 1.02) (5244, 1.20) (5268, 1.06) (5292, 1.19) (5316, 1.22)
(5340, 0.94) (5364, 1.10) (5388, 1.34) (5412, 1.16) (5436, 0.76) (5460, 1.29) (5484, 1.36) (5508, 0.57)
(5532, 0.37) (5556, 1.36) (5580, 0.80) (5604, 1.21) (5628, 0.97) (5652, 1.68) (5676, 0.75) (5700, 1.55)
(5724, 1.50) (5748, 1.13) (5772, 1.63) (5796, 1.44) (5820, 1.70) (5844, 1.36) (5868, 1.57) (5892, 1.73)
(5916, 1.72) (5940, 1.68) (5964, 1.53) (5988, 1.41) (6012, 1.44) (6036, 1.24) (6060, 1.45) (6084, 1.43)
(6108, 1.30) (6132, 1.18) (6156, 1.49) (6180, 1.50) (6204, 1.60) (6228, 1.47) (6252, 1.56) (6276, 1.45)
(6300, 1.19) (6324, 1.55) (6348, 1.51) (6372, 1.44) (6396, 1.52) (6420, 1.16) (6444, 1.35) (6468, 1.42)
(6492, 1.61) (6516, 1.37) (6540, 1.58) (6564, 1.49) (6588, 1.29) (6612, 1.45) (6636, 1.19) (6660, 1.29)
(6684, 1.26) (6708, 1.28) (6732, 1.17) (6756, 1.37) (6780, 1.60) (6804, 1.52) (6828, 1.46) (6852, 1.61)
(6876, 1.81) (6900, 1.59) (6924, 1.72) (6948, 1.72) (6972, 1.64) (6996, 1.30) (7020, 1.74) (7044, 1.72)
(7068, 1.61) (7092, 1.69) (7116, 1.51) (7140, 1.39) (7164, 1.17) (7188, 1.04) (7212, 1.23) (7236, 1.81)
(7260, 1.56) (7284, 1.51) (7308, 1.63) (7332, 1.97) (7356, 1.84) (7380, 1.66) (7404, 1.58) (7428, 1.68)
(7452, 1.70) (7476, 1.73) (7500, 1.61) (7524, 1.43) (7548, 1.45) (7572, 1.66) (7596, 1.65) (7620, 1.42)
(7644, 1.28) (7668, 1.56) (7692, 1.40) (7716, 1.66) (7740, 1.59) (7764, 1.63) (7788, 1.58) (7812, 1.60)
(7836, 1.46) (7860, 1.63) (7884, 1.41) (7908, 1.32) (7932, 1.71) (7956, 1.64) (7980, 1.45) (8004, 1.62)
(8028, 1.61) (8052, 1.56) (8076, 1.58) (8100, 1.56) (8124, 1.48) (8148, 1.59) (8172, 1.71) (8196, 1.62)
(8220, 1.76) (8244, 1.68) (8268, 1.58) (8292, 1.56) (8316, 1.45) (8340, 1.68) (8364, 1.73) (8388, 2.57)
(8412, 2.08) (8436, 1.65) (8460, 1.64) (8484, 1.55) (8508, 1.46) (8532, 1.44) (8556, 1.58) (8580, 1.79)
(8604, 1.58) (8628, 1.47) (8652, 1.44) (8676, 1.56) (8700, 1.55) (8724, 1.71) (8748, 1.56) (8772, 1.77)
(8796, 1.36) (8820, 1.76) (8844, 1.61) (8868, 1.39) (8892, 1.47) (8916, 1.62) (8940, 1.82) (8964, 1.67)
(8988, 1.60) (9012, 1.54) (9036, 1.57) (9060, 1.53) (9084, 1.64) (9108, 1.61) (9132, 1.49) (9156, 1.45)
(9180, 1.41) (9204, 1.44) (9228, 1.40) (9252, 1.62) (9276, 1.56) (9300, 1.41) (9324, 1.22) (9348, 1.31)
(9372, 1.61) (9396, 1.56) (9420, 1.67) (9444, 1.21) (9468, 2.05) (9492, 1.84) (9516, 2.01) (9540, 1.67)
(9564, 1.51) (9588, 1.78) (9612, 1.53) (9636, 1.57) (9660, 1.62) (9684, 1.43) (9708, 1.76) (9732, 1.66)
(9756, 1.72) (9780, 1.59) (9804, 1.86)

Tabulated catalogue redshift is 0.28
